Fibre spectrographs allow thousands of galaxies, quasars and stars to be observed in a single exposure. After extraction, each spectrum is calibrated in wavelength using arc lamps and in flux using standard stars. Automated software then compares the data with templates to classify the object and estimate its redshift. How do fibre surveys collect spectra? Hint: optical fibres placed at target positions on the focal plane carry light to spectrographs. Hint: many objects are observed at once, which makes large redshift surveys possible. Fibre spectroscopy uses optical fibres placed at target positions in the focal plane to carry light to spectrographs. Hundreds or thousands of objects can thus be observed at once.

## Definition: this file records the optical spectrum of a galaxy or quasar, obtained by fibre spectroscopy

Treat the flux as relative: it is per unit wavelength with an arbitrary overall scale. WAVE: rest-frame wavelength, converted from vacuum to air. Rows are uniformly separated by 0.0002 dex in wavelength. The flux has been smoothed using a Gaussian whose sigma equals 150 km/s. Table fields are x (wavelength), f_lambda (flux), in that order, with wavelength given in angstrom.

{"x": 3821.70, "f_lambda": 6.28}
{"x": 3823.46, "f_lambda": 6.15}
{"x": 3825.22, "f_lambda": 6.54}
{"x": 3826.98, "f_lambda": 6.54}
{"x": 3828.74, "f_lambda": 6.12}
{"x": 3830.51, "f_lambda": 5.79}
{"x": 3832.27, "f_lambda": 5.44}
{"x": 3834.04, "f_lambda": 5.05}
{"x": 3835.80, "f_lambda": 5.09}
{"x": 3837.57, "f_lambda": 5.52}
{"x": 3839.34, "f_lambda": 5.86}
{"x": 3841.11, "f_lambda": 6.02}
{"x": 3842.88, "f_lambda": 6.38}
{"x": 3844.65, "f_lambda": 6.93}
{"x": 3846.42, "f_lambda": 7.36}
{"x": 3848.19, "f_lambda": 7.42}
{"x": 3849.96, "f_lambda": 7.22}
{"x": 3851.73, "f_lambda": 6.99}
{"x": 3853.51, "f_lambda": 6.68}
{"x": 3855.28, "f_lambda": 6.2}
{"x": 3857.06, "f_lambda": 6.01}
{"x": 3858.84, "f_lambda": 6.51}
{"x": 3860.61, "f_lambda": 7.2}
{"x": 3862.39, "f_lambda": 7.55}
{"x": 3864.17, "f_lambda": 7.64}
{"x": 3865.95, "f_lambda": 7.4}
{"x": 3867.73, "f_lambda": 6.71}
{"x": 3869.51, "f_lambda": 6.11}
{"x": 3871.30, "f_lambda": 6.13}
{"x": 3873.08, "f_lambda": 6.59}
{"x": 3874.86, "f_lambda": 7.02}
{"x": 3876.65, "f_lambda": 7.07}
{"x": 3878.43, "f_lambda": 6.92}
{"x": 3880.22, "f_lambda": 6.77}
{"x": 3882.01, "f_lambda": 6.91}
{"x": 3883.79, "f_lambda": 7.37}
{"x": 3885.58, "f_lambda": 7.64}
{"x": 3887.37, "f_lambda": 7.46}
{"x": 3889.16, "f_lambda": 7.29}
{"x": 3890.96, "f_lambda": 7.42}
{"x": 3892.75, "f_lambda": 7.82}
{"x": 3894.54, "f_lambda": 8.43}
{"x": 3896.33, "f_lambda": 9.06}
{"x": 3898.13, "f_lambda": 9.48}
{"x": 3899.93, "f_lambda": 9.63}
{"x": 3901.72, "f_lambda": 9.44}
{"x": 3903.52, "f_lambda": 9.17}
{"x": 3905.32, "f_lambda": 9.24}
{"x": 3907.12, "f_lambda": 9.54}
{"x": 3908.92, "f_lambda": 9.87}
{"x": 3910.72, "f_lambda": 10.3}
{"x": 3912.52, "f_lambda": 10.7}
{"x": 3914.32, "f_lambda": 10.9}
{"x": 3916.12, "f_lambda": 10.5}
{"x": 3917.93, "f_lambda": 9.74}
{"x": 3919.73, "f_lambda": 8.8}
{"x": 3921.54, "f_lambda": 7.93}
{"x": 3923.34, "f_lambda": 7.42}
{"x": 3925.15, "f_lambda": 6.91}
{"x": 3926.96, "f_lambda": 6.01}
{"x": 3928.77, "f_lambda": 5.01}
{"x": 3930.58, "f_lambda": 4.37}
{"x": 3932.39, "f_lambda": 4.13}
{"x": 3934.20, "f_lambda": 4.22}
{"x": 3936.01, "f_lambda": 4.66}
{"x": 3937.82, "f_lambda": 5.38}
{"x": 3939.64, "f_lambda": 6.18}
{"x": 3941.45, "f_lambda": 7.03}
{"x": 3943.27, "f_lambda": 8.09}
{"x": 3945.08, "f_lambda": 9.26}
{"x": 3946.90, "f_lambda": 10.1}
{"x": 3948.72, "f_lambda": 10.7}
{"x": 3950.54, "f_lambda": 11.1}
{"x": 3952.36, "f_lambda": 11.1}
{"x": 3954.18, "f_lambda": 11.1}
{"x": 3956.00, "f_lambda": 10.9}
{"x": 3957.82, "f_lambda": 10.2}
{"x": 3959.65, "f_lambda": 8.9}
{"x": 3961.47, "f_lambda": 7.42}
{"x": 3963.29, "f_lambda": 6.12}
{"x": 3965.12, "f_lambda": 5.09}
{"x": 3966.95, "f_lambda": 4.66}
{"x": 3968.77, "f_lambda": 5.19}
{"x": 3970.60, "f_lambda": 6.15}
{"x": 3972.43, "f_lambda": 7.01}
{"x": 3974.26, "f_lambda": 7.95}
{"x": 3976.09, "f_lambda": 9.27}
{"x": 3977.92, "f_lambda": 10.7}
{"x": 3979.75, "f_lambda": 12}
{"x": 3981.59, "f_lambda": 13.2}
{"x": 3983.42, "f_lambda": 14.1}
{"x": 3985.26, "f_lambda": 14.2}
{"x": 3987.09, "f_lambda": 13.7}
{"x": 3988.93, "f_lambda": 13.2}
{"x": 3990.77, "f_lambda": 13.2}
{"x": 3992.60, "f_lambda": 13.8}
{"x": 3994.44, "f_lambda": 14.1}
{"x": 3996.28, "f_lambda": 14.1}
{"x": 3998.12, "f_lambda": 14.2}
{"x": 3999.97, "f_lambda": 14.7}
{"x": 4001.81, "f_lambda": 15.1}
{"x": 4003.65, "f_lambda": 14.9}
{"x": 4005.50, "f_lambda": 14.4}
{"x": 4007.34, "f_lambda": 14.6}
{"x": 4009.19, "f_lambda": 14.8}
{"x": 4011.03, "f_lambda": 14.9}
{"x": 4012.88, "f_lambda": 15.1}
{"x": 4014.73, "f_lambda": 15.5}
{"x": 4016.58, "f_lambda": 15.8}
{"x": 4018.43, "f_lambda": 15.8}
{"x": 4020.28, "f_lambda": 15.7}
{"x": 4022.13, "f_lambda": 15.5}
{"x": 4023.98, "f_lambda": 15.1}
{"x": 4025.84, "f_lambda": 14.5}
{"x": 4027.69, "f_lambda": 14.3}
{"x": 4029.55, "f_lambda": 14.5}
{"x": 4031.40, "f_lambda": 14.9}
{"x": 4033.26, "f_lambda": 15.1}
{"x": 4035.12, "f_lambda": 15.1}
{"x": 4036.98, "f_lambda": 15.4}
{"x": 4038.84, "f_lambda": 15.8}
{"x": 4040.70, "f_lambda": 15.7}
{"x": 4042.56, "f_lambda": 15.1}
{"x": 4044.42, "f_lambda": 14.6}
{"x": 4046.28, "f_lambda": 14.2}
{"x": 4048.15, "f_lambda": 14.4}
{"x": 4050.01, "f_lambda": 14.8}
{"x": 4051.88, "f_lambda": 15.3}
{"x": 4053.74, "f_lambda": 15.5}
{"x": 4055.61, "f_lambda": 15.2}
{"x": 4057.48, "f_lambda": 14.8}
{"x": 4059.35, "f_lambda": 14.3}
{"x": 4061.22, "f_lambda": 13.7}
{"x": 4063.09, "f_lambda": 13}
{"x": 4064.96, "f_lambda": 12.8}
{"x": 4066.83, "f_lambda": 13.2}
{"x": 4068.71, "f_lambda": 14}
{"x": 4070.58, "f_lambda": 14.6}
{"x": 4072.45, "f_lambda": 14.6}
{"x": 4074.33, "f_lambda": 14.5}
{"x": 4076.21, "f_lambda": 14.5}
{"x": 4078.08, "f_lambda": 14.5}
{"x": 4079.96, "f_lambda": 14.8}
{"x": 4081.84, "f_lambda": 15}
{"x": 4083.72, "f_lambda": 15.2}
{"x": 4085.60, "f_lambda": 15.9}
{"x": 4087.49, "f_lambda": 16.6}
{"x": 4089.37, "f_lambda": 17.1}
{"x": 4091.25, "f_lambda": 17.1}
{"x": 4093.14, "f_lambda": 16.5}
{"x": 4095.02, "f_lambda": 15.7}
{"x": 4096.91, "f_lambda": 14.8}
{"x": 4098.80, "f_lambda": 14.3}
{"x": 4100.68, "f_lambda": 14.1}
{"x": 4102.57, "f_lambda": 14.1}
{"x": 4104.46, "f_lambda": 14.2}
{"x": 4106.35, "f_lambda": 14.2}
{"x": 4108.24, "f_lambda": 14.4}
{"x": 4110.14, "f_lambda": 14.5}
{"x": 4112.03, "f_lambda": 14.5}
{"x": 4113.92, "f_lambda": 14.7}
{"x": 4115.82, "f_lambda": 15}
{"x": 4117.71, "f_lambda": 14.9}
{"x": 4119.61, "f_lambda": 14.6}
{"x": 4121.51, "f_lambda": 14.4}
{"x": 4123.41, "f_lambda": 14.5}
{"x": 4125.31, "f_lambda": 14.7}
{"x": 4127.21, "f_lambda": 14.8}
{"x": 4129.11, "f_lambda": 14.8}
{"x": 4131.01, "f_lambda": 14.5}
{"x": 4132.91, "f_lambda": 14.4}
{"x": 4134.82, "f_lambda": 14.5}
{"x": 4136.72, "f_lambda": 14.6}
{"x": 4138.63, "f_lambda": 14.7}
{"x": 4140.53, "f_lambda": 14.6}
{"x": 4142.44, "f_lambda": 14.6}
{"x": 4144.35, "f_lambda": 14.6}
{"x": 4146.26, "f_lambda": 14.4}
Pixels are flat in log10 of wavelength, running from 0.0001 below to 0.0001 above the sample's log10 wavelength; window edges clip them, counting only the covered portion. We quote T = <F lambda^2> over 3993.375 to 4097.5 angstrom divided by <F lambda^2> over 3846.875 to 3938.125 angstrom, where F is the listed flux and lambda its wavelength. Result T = 2.14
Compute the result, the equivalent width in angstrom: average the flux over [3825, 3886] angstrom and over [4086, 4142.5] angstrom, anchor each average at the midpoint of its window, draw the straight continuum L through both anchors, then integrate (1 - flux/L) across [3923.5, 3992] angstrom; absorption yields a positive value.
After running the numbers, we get 9.3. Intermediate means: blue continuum 6.59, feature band 8.63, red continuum 14.9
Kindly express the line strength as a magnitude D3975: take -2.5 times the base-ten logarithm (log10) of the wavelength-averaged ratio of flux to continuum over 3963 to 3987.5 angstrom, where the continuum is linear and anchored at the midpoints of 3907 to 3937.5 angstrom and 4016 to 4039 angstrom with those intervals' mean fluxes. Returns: 0.25 mag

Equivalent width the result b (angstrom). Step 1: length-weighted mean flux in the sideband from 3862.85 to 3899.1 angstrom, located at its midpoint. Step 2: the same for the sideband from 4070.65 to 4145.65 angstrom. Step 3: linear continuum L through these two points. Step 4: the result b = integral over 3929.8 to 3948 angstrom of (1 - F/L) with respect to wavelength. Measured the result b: 5.7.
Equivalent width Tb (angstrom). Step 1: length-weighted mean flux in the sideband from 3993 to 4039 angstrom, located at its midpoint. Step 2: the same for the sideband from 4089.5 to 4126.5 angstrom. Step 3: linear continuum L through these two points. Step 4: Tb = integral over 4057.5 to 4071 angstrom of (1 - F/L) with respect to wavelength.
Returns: 1.08 angstrom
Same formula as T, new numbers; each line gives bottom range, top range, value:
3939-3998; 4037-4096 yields 1.56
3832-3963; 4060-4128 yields 2.12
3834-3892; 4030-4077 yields 2.37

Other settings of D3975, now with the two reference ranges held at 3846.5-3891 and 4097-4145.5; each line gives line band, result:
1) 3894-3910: -0.174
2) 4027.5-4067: -0.191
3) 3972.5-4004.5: -0.217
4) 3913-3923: -0.130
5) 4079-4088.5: -0.157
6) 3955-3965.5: 0.170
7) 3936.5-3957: 0.029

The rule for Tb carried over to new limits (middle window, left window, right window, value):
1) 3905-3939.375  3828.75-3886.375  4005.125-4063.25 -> 6.86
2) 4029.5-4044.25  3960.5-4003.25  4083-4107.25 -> -2.42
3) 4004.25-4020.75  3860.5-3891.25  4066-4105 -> -3.91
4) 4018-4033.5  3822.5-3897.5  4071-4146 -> -3.63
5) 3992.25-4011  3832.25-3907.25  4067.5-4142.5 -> -4.93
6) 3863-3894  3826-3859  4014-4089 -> 2.59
